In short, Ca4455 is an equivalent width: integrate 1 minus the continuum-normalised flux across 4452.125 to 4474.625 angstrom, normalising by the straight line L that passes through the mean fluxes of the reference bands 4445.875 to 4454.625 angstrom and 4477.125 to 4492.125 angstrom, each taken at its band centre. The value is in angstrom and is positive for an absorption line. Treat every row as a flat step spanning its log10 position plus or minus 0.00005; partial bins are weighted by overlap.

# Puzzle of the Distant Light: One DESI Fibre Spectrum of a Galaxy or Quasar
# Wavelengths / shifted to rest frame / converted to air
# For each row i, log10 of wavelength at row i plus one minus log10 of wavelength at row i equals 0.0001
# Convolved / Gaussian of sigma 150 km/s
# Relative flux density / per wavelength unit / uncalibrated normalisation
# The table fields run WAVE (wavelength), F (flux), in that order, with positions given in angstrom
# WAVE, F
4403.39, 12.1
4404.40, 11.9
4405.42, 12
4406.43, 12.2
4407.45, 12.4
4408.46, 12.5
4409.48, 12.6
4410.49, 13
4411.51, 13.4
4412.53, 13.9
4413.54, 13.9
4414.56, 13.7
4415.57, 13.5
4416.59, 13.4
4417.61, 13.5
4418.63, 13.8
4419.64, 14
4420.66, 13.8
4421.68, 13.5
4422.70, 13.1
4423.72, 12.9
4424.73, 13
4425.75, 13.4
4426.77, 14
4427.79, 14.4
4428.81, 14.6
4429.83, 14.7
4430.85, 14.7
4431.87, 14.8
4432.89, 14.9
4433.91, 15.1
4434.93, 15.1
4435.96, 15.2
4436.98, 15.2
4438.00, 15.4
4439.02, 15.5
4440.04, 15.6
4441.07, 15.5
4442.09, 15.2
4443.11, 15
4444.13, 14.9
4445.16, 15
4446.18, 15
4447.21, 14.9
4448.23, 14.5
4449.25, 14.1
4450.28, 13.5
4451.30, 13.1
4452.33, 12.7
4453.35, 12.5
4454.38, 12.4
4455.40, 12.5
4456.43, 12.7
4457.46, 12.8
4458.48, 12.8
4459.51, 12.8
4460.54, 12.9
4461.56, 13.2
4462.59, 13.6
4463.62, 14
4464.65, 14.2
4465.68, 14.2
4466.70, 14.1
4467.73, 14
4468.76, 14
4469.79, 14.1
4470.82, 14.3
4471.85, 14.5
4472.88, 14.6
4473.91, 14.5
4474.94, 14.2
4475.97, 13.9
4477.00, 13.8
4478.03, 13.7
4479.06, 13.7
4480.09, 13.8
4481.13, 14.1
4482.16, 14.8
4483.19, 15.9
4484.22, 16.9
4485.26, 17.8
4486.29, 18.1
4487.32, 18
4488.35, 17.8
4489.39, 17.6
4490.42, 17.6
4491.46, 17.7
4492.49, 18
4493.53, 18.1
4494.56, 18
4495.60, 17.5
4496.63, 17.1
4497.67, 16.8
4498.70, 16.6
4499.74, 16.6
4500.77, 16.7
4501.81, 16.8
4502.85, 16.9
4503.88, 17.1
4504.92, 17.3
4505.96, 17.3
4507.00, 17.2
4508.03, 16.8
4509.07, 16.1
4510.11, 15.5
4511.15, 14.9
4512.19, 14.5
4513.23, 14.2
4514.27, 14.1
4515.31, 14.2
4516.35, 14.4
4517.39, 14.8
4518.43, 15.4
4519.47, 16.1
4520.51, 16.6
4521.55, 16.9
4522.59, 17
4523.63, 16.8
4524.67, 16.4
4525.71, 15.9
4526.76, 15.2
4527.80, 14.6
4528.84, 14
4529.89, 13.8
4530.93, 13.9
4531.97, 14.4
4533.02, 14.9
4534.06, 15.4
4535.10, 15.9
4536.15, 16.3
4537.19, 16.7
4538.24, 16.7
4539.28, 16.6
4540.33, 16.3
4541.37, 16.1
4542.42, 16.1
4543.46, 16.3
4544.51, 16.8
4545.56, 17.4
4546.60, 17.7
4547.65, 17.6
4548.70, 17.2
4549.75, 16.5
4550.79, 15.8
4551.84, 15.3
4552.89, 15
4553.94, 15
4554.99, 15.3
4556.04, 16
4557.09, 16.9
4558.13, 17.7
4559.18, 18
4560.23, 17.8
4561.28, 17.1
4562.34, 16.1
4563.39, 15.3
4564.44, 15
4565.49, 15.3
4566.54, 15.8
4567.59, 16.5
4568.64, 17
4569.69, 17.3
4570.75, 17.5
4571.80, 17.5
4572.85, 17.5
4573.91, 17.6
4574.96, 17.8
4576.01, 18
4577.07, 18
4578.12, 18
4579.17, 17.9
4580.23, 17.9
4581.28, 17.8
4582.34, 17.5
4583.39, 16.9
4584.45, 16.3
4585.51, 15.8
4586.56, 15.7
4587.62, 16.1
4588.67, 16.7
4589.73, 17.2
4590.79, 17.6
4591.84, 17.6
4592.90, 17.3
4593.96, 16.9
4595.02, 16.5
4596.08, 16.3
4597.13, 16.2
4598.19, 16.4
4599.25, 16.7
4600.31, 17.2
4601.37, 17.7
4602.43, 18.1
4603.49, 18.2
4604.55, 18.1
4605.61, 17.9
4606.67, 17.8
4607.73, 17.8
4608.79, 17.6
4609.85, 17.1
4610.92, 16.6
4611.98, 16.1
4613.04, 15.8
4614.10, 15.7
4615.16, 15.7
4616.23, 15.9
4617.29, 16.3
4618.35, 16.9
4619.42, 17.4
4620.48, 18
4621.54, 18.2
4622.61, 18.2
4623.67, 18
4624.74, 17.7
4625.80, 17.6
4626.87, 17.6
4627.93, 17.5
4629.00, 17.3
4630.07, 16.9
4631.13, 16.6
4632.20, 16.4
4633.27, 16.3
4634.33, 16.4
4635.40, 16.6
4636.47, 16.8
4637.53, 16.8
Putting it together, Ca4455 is 1.7 angstrom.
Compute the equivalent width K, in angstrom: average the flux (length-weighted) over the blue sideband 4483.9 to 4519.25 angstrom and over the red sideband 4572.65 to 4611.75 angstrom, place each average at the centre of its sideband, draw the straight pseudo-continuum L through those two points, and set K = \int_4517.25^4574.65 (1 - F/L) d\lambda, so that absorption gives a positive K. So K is 2.4 angstrom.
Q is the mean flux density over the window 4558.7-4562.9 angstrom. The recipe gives 17.2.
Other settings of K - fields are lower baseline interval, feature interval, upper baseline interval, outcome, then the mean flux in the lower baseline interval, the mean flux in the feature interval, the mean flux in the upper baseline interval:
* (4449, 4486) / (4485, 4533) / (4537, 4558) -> -3.46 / 13.9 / 16.3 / 16.4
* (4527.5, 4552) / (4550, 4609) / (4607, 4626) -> -1.45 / 16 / 16.9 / 17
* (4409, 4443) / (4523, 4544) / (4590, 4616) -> 0.39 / 14.2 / 15.6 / 17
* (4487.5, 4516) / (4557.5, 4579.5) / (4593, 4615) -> -0.25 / 16.6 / 17.1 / 17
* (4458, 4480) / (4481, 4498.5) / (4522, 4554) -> -3.30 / 13.9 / 17.2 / 15.9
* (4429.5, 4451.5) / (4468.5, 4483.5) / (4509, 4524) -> 0.88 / 14.9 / 14.2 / 15.4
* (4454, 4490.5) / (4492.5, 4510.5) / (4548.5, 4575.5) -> -2.17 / 14.5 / 17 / 16.5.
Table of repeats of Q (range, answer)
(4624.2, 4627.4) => 17.6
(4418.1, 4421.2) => 13.9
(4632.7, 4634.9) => 16.4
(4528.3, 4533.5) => 14.2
